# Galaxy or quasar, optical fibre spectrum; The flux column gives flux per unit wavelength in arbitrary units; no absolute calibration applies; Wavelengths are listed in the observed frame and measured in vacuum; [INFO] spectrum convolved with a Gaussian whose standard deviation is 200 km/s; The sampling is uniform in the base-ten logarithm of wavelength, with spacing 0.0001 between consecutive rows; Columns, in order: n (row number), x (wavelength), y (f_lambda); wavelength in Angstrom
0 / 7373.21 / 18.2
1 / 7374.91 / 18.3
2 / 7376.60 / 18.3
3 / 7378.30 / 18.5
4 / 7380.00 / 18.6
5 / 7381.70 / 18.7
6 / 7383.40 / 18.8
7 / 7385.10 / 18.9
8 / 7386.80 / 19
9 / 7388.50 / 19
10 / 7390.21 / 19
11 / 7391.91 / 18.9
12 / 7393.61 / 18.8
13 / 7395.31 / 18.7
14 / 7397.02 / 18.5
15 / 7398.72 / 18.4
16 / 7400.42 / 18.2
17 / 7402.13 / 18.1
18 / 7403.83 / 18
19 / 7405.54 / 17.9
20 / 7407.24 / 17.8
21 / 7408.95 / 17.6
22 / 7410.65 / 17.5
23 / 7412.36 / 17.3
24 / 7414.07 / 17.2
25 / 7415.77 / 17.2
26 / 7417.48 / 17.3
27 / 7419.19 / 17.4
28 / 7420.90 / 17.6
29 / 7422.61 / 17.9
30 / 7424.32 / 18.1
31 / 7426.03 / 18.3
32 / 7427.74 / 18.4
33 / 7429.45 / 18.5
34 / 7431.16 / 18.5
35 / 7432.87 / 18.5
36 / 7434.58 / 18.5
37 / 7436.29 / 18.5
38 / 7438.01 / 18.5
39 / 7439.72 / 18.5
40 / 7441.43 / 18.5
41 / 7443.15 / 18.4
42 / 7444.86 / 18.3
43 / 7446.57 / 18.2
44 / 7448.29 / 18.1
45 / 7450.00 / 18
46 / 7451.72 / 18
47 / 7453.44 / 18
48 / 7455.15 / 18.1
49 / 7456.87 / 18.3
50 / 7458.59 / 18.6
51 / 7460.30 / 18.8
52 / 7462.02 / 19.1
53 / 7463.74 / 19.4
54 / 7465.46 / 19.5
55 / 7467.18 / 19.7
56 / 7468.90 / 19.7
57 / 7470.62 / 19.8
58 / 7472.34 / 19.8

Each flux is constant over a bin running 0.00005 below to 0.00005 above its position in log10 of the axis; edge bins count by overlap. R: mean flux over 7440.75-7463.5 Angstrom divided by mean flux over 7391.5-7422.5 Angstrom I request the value 1.0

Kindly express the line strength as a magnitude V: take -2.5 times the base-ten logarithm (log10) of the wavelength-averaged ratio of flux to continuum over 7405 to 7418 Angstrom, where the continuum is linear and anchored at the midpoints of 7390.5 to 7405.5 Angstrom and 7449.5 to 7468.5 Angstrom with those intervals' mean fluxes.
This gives 0.06 mag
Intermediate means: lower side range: 18.4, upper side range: 18.7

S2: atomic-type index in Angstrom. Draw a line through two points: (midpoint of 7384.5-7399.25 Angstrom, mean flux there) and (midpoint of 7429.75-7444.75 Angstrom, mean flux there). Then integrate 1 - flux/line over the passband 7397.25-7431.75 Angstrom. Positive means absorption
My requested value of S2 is 1.4 Angstrom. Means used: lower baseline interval 18.8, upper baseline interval 18.5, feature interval 17.9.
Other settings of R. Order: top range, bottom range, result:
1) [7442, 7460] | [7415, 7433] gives 1.02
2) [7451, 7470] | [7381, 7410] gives 1.02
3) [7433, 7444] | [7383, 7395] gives 0.98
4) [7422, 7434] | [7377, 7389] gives 0.98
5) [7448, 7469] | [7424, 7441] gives 1.01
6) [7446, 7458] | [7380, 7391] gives 0.96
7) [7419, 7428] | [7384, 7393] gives 0.95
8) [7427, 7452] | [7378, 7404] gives 0.99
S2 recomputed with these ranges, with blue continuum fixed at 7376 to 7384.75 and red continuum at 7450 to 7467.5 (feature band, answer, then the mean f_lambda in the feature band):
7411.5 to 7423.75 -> 0.79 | 17.4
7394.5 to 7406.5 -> 0.24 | 18.3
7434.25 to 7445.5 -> 0.12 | 18.5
